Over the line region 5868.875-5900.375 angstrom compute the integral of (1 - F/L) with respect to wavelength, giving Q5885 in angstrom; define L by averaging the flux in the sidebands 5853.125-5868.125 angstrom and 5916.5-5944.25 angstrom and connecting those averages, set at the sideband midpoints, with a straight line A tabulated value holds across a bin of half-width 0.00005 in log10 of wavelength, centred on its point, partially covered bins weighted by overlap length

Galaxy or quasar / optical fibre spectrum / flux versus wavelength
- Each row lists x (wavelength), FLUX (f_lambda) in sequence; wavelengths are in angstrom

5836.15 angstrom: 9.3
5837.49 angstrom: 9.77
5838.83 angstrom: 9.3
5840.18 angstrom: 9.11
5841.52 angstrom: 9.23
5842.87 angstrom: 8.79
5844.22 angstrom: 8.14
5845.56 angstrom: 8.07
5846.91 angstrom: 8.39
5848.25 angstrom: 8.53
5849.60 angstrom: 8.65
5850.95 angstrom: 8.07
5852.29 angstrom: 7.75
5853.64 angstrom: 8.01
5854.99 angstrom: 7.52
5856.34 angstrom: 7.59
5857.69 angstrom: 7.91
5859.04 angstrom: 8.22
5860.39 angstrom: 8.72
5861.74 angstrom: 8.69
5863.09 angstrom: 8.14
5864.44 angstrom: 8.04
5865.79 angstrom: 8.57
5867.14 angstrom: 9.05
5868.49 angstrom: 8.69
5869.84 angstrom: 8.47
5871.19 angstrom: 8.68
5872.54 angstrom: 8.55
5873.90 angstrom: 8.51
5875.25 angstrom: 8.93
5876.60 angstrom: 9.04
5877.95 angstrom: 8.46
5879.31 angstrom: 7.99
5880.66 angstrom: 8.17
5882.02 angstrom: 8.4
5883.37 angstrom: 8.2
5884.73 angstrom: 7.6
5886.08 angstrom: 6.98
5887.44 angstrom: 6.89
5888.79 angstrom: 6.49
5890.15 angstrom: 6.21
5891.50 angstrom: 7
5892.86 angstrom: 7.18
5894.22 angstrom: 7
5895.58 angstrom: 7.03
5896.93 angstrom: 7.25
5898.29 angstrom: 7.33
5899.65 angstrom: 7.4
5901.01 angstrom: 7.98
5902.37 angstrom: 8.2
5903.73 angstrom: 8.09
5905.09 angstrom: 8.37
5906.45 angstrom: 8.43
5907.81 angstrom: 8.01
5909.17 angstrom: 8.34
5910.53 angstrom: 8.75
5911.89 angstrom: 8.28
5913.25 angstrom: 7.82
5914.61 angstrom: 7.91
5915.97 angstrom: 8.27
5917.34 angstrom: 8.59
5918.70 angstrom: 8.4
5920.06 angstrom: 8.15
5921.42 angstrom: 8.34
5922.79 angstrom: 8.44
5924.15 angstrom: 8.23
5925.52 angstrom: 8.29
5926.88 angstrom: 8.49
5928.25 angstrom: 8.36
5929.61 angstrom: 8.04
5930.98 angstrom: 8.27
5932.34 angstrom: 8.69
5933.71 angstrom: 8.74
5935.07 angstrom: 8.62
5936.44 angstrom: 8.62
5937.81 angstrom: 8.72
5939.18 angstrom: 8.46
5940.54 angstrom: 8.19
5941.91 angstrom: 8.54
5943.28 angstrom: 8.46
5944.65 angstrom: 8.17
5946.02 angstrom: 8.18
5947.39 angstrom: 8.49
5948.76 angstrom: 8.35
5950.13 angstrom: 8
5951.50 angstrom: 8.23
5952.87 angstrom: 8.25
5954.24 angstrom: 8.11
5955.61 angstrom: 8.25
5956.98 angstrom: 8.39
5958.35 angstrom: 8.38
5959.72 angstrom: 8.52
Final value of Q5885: 2.13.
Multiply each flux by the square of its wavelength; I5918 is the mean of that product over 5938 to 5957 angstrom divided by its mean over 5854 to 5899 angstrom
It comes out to 1.07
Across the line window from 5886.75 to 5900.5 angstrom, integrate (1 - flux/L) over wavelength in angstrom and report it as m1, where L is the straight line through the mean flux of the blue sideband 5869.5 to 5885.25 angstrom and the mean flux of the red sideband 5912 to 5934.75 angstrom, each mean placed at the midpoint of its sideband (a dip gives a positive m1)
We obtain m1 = 2.3 angstrom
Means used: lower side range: 8.42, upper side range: 8.32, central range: 6.99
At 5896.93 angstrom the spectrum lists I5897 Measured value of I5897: 7.25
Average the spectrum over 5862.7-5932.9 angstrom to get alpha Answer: 8.06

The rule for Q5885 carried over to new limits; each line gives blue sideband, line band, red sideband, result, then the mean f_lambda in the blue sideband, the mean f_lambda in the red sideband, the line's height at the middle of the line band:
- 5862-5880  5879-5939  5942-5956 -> 3.1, 8.55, 8.26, 8.41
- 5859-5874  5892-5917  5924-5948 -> 1.8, 8.54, 8.42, 8.48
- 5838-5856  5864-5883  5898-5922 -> -0.5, 8.42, 8.16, 8.31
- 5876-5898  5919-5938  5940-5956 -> -1.0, 7.48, 8.27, 8.02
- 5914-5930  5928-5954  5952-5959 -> -0.3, 8.3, 8.28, 8.29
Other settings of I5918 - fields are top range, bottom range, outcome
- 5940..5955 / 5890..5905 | 1.13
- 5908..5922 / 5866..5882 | 0.98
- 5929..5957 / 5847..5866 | 1.06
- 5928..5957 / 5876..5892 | 1.12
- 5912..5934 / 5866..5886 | 1.00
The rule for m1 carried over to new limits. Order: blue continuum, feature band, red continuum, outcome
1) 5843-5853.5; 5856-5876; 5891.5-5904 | -1.3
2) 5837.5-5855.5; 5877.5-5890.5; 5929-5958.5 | 1.4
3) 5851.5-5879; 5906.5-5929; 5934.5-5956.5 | 0.2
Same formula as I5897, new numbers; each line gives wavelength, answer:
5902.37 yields 8.2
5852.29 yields 7.75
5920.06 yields 8.15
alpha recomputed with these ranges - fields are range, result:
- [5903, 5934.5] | 8.32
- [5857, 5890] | 8.19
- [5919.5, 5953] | 8.37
